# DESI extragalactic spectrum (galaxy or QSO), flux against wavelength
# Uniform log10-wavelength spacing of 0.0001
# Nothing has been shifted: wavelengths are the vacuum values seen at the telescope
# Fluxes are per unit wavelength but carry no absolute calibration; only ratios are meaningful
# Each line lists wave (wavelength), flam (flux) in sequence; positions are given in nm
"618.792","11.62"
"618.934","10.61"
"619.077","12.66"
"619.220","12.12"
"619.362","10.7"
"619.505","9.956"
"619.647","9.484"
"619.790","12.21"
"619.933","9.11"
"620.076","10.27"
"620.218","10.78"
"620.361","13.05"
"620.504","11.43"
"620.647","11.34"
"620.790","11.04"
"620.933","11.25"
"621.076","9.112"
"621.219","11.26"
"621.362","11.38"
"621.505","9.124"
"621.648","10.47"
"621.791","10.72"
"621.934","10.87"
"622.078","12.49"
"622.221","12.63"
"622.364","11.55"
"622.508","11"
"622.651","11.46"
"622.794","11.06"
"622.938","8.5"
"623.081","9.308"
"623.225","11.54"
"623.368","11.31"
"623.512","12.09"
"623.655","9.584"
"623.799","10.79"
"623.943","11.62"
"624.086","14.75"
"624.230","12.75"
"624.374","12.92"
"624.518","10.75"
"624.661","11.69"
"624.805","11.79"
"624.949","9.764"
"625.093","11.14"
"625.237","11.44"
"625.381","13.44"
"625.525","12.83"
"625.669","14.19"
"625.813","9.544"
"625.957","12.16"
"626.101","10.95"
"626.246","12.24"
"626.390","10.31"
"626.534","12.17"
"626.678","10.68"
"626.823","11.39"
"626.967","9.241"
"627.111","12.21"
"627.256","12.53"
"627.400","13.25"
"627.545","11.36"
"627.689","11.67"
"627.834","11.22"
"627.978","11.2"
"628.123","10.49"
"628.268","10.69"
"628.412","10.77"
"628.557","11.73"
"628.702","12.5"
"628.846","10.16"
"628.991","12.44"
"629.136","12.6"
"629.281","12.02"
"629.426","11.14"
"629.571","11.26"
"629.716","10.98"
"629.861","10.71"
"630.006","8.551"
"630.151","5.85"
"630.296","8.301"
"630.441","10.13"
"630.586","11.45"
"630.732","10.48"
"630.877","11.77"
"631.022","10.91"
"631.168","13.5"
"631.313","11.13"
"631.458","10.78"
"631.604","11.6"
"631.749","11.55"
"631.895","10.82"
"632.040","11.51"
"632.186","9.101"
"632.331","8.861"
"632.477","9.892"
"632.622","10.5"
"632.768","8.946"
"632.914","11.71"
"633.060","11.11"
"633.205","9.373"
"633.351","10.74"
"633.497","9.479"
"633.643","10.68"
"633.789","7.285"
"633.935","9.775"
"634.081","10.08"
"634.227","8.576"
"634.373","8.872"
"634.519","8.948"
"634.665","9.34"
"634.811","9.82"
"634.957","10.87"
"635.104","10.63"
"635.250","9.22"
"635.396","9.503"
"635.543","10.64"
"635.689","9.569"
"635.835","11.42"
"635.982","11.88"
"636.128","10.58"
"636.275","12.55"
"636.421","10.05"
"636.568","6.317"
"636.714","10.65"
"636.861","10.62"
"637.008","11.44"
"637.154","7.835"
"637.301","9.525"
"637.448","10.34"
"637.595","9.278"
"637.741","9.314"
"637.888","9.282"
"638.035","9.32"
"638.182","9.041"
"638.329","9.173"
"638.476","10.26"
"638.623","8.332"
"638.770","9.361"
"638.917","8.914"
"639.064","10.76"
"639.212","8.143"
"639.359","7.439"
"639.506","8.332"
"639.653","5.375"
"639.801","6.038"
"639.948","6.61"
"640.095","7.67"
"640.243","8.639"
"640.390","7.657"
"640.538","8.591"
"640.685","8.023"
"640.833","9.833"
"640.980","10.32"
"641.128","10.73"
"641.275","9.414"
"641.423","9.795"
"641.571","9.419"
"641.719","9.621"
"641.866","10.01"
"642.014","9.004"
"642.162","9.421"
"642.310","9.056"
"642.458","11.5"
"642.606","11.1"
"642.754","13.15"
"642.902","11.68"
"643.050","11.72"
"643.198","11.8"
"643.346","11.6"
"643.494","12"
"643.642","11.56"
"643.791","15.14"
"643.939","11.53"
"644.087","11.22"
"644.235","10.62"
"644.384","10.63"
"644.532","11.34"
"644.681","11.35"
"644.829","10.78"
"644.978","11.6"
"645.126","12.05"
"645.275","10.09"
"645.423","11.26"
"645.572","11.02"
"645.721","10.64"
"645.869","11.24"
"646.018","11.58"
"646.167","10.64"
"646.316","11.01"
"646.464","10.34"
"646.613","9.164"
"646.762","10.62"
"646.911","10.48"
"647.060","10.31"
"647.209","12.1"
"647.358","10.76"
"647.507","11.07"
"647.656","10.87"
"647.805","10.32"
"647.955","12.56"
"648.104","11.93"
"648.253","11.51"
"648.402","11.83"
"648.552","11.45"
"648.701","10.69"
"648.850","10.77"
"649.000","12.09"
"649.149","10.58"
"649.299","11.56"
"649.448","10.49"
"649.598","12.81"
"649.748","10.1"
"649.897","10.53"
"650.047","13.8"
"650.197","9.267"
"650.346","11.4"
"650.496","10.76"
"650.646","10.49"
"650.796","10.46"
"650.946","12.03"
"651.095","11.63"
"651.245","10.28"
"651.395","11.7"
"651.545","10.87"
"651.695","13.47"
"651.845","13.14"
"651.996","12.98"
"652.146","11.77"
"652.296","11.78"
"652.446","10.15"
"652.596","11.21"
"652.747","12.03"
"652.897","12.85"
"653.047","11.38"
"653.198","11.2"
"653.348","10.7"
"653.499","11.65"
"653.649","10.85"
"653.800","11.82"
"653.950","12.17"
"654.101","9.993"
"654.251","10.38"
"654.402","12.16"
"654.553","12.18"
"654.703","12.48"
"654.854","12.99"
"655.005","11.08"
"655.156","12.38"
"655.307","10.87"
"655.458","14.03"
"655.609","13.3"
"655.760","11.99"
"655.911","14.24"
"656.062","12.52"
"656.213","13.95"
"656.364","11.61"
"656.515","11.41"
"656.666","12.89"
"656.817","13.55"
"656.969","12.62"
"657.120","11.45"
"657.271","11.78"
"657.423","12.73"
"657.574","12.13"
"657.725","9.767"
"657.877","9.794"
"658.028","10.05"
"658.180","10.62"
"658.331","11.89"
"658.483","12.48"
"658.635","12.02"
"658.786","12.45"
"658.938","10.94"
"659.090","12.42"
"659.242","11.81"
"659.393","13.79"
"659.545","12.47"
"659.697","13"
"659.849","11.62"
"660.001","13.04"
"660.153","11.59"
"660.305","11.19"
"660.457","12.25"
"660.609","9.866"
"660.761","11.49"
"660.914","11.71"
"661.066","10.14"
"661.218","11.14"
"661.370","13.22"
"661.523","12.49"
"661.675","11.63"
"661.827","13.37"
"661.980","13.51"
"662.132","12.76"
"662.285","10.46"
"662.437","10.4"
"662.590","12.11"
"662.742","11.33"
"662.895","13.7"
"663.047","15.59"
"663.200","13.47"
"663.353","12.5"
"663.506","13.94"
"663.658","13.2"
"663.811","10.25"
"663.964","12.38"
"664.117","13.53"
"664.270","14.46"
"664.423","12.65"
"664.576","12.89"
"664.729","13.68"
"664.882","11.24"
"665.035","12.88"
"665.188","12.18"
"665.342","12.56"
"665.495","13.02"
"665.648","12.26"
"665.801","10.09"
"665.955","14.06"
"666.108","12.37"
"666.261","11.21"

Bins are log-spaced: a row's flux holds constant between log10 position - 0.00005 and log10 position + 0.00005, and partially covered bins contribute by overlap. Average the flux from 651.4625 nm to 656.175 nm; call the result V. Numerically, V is 12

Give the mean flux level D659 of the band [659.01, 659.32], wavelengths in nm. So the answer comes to 12.1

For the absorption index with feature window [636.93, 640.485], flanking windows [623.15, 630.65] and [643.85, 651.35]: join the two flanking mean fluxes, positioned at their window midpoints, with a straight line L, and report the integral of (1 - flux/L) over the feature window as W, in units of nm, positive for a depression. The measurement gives 0.80 nm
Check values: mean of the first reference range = 11.3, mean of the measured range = 8.67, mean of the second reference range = 11.1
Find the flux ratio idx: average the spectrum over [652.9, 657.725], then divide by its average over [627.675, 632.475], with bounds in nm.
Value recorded 1.11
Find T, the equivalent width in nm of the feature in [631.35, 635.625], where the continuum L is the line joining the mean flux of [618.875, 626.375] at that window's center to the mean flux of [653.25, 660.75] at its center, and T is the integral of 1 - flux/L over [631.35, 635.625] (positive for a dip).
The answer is 0.54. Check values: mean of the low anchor 11.3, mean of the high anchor 11.9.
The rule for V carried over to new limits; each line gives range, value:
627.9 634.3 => 10.5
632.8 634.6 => 9.7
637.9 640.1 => 8.36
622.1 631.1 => 11.2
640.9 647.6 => 10.9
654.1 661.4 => 12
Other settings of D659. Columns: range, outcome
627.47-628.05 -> 11.4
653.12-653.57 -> 11.2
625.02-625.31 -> 11.3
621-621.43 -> 10.6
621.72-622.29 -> 11.7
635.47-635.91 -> 10.6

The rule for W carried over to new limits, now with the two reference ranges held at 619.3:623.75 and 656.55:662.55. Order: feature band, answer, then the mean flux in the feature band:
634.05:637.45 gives 0.382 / 9.96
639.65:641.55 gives 0.477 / 8.5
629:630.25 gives 0.069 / 10.4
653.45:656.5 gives -0.100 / 12.1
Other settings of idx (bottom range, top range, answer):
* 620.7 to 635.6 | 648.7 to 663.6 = 1.09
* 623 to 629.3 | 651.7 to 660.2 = 1.04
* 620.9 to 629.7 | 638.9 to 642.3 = 0.76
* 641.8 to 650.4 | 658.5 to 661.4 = 1.07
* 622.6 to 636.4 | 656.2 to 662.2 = 1.10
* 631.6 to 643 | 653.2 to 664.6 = 1.26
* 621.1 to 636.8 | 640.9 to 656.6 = 1.05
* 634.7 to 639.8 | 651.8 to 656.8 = 1.26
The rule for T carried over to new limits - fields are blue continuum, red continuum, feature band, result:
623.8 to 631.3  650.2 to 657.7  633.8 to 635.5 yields 0.29 nm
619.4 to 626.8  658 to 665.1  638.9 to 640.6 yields 0.56 nm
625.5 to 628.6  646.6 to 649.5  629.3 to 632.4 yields 0.24 nm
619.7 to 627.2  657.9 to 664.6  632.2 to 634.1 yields 0.28 nm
